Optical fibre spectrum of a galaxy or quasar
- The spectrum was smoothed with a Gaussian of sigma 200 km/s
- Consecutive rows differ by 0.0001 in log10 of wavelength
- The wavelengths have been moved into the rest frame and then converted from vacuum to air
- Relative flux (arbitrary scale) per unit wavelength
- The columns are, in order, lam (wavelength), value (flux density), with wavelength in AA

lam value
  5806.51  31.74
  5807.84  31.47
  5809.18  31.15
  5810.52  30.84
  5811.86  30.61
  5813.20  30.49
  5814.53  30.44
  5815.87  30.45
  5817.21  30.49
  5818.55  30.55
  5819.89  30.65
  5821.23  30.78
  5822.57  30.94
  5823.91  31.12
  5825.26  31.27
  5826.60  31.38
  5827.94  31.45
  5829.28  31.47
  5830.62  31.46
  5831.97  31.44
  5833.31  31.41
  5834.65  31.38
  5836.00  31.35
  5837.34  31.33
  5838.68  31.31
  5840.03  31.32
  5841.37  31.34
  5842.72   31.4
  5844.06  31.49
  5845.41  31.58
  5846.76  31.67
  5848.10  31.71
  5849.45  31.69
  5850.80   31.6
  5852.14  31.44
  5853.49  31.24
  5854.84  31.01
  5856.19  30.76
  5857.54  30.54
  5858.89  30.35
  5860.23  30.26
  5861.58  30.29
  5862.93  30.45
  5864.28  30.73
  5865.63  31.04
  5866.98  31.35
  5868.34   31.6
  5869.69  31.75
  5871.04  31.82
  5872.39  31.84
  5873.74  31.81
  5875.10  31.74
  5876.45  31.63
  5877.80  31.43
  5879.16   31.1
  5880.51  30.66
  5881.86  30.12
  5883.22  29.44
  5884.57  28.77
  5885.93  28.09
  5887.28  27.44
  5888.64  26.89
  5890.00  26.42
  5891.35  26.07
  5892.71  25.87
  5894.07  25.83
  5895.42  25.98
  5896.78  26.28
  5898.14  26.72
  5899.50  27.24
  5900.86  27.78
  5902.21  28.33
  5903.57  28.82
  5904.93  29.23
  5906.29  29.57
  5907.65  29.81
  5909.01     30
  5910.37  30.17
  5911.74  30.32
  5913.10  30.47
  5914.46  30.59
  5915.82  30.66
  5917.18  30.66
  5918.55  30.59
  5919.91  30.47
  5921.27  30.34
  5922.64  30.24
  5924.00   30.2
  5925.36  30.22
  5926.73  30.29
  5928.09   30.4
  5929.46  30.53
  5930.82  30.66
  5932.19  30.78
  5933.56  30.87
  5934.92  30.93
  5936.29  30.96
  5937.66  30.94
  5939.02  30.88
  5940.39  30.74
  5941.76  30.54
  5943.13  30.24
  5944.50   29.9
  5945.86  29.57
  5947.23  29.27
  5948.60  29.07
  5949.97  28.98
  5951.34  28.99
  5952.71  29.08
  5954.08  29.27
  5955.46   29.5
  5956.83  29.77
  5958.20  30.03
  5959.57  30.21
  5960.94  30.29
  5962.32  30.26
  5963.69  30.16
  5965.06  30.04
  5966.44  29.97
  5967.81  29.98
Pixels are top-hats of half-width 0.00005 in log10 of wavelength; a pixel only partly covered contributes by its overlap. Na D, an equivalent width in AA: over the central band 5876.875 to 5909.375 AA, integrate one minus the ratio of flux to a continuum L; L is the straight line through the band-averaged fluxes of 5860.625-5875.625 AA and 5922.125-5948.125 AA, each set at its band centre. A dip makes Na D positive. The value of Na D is 2.84 AA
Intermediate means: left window 31.3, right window 30.4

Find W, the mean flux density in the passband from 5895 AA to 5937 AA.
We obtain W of 29.7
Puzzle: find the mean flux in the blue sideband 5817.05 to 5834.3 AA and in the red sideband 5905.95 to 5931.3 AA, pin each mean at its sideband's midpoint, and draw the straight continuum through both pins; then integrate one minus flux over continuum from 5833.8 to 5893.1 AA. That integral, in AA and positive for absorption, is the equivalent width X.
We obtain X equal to 0.5 AA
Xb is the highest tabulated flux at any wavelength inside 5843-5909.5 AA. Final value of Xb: 31.84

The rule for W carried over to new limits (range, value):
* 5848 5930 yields 29.8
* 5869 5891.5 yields 29.9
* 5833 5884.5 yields 31.2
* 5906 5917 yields 30.2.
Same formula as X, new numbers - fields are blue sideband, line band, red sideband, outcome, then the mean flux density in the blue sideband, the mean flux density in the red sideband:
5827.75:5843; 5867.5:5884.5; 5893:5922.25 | -0.6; 31.4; 29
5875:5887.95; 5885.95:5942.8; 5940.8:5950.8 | 1.0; 30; 29.7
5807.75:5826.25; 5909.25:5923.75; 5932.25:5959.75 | -0.1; 30.8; 30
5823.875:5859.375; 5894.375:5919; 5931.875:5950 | 1.3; 31.3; 30.3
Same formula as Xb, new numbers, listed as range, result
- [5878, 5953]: 31.1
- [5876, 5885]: 31.63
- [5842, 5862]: 31.71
